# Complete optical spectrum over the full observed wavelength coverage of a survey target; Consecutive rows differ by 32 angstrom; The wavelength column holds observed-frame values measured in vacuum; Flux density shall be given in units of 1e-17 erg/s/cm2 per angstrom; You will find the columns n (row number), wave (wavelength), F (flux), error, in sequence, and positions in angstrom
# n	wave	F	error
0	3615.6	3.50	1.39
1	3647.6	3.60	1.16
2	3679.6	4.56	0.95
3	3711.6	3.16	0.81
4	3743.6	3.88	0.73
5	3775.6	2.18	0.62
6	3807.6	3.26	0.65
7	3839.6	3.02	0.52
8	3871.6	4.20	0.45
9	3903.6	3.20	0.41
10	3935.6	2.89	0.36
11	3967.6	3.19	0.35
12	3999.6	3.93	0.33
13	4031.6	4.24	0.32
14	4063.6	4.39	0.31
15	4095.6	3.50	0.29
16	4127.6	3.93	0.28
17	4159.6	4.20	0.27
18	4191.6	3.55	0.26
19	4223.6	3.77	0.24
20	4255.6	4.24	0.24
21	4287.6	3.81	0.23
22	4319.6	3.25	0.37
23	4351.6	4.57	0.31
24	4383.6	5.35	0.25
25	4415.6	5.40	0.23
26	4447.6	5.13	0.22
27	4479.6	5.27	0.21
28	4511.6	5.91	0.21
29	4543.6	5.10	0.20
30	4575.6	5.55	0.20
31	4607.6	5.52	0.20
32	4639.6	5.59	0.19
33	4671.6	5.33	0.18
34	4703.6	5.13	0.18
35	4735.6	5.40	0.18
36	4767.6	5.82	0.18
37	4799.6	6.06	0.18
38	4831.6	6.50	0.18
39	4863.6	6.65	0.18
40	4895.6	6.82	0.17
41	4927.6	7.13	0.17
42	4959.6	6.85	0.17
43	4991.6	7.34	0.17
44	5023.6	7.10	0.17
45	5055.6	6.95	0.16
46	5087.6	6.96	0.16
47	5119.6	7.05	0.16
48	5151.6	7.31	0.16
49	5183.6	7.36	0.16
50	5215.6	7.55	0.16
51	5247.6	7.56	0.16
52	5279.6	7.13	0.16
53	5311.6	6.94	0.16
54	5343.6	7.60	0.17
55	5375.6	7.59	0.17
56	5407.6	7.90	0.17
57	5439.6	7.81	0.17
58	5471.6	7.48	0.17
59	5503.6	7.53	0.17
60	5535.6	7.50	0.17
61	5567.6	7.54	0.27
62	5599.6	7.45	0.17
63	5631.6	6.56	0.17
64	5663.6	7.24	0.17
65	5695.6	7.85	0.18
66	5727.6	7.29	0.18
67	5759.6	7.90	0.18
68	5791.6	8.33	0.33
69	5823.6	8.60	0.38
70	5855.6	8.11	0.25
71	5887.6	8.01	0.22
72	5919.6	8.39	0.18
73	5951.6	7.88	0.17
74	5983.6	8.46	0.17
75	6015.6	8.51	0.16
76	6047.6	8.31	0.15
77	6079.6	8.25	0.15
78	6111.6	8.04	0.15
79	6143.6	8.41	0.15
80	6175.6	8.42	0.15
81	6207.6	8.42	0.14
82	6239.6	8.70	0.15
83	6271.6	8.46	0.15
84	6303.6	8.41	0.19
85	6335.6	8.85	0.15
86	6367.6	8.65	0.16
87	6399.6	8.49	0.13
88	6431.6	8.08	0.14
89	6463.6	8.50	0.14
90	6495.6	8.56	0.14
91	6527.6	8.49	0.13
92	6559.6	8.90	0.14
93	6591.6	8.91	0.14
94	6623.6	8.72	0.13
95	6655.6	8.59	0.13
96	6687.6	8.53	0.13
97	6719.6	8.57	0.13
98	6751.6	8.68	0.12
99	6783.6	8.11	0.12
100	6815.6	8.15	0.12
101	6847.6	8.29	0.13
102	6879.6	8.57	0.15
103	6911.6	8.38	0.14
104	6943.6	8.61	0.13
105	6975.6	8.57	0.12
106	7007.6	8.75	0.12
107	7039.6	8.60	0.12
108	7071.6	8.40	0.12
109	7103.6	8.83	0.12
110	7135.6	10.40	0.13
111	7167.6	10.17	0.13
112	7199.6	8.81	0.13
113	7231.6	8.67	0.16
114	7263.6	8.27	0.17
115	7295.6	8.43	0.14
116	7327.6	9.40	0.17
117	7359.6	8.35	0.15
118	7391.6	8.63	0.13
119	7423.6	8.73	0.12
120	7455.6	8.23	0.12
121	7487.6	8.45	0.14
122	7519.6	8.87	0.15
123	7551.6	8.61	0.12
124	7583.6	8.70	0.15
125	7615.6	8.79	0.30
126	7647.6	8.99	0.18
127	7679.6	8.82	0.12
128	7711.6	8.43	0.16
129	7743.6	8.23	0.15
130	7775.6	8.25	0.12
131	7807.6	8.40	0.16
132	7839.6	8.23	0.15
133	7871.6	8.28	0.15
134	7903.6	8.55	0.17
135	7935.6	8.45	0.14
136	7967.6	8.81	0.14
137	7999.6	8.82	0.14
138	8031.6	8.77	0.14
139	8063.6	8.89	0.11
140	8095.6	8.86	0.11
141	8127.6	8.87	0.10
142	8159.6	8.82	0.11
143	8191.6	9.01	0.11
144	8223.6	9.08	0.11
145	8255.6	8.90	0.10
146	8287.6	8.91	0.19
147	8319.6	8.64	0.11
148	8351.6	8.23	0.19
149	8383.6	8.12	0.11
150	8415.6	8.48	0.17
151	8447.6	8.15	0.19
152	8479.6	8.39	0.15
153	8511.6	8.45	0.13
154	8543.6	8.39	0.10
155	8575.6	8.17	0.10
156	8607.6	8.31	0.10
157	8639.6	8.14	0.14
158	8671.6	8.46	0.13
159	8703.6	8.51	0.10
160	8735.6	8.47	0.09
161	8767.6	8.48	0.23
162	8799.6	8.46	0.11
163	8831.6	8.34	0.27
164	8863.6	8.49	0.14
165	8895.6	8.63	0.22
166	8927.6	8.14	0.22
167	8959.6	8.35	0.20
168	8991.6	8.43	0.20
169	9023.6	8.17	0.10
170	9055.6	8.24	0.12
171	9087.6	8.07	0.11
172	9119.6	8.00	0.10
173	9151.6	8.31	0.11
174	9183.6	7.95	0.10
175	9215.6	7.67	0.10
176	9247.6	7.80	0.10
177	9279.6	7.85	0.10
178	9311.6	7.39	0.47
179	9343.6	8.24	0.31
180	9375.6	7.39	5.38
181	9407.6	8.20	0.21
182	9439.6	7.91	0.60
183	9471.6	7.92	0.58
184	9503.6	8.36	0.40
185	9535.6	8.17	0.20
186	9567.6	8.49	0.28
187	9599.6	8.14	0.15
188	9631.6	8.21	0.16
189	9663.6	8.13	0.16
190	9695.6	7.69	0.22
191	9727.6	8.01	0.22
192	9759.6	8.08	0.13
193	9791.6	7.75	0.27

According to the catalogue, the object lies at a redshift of 0.089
